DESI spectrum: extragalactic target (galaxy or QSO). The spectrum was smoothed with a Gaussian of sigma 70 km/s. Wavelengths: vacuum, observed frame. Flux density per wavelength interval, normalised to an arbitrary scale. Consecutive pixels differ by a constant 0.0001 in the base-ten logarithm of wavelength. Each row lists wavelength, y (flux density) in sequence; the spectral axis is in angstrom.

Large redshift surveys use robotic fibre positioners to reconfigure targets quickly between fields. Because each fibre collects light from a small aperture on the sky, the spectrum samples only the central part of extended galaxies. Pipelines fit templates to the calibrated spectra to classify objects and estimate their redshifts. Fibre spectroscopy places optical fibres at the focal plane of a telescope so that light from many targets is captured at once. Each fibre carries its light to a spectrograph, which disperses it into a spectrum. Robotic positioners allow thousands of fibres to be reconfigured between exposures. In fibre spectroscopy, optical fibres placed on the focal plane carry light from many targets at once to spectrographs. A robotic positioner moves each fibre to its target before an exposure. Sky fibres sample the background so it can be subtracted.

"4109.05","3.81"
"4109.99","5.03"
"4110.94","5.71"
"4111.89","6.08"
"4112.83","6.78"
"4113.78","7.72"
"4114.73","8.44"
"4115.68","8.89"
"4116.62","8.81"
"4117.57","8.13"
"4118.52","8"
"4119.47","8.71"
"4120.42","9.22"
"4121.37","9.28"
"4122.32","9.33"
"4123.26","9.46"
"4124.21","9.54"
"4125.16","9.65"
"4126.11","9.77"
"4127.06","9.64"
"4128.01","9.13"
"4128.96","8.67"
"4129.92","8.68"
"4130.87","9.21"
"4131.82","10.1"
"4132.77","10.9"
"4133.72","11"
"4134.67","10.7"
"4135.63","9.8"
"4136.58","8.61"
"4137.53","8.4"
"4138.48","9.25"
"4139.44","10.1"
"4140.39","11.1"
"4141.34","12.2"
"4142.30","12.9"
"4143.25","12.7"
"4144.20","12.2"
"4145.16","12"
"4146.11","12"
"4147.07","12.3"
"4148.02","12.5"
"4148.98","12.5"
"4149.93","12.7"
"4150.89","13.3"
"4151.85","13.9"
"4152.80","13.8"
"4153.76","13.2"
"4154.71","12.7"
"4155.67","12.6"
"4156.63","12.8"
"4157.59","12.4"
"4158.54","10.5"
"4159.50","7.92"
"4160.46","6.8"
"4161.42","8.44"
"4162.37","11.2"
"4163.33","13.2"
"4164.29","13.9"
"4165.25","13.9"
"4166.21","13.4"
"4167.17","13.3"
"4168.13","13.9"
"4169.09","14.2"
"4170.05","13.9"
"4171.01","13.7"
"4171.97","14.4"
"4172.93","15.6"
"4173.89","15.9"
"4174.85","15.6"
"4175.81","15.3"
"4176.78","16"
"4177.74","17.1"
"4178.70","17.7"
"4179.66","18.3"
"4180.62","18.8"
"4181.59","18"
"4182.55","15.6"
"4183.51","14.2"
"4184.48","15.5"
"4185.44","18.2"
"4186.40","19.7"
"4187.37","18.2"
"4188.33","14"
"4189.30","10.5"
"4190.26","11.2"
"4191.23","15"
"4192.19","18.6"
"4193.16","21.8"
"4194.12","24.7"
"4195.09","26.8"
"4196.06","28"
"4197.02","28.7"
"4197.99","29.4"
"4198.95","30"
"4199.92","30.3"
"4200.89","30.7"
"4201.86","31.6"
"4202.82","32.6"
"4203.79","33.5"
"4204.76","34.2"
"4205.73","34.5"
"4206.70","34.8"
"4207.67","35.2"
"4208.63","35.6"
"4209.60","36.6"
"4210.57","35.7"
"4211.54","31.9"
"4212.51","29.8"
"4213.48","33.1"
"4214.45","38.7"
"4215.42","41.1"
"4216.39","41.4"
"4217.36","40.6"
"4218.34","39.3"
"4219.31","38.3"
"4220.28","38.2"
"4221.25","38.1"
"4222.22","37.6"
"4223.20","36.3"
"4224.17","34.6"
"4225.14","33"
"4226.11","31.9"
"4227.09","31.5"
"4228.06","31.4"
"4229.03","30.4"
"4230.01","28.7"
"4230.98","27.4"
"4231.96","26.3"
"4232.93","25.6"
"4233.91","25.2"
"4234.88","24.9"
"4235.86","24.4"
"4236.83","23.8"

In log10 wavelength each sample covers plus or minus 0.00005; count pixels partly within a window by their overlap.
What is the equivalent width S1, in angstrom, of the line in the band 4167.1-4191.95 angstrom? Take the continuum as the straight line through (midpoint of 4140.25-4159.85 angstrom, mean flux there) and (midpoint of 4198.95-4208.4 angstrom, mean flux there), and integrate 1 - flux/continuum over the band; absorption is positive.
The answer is 8.30 angstrom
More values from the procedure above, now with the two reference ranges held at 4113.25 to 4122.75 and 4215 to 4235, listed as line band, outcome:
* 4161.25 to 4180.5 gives 5.9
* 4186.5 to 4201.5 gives 2.3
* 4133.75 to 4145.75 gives 2.5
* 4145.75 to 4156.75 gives 2.3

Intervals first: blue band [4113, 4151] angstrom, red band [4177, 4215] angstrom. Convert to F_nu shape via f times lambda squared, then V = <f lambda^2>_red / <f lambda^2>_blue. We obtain 2.6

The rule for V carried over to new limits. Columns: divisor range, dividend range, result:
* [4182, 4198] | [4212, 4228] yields 1.93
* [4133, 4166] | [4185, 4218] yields 2.55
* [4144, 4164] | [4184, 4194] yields 1.42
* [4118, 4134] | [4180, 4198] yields 2.09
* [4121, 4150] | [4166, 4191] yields 1.50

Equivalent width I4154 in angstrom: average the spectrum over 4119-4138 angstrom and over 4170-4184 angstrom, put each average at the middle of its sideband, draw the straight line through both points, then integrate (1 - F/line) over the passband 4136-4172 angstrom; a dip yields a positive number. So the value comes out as 2.4 angstrom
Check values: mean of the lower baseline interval 9.49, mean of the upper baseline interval 16.1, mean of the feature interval 12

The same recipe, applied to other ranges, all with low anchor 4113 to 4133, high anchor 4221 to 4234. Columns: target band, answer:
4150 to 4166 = 4.3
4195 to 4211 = -3.8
